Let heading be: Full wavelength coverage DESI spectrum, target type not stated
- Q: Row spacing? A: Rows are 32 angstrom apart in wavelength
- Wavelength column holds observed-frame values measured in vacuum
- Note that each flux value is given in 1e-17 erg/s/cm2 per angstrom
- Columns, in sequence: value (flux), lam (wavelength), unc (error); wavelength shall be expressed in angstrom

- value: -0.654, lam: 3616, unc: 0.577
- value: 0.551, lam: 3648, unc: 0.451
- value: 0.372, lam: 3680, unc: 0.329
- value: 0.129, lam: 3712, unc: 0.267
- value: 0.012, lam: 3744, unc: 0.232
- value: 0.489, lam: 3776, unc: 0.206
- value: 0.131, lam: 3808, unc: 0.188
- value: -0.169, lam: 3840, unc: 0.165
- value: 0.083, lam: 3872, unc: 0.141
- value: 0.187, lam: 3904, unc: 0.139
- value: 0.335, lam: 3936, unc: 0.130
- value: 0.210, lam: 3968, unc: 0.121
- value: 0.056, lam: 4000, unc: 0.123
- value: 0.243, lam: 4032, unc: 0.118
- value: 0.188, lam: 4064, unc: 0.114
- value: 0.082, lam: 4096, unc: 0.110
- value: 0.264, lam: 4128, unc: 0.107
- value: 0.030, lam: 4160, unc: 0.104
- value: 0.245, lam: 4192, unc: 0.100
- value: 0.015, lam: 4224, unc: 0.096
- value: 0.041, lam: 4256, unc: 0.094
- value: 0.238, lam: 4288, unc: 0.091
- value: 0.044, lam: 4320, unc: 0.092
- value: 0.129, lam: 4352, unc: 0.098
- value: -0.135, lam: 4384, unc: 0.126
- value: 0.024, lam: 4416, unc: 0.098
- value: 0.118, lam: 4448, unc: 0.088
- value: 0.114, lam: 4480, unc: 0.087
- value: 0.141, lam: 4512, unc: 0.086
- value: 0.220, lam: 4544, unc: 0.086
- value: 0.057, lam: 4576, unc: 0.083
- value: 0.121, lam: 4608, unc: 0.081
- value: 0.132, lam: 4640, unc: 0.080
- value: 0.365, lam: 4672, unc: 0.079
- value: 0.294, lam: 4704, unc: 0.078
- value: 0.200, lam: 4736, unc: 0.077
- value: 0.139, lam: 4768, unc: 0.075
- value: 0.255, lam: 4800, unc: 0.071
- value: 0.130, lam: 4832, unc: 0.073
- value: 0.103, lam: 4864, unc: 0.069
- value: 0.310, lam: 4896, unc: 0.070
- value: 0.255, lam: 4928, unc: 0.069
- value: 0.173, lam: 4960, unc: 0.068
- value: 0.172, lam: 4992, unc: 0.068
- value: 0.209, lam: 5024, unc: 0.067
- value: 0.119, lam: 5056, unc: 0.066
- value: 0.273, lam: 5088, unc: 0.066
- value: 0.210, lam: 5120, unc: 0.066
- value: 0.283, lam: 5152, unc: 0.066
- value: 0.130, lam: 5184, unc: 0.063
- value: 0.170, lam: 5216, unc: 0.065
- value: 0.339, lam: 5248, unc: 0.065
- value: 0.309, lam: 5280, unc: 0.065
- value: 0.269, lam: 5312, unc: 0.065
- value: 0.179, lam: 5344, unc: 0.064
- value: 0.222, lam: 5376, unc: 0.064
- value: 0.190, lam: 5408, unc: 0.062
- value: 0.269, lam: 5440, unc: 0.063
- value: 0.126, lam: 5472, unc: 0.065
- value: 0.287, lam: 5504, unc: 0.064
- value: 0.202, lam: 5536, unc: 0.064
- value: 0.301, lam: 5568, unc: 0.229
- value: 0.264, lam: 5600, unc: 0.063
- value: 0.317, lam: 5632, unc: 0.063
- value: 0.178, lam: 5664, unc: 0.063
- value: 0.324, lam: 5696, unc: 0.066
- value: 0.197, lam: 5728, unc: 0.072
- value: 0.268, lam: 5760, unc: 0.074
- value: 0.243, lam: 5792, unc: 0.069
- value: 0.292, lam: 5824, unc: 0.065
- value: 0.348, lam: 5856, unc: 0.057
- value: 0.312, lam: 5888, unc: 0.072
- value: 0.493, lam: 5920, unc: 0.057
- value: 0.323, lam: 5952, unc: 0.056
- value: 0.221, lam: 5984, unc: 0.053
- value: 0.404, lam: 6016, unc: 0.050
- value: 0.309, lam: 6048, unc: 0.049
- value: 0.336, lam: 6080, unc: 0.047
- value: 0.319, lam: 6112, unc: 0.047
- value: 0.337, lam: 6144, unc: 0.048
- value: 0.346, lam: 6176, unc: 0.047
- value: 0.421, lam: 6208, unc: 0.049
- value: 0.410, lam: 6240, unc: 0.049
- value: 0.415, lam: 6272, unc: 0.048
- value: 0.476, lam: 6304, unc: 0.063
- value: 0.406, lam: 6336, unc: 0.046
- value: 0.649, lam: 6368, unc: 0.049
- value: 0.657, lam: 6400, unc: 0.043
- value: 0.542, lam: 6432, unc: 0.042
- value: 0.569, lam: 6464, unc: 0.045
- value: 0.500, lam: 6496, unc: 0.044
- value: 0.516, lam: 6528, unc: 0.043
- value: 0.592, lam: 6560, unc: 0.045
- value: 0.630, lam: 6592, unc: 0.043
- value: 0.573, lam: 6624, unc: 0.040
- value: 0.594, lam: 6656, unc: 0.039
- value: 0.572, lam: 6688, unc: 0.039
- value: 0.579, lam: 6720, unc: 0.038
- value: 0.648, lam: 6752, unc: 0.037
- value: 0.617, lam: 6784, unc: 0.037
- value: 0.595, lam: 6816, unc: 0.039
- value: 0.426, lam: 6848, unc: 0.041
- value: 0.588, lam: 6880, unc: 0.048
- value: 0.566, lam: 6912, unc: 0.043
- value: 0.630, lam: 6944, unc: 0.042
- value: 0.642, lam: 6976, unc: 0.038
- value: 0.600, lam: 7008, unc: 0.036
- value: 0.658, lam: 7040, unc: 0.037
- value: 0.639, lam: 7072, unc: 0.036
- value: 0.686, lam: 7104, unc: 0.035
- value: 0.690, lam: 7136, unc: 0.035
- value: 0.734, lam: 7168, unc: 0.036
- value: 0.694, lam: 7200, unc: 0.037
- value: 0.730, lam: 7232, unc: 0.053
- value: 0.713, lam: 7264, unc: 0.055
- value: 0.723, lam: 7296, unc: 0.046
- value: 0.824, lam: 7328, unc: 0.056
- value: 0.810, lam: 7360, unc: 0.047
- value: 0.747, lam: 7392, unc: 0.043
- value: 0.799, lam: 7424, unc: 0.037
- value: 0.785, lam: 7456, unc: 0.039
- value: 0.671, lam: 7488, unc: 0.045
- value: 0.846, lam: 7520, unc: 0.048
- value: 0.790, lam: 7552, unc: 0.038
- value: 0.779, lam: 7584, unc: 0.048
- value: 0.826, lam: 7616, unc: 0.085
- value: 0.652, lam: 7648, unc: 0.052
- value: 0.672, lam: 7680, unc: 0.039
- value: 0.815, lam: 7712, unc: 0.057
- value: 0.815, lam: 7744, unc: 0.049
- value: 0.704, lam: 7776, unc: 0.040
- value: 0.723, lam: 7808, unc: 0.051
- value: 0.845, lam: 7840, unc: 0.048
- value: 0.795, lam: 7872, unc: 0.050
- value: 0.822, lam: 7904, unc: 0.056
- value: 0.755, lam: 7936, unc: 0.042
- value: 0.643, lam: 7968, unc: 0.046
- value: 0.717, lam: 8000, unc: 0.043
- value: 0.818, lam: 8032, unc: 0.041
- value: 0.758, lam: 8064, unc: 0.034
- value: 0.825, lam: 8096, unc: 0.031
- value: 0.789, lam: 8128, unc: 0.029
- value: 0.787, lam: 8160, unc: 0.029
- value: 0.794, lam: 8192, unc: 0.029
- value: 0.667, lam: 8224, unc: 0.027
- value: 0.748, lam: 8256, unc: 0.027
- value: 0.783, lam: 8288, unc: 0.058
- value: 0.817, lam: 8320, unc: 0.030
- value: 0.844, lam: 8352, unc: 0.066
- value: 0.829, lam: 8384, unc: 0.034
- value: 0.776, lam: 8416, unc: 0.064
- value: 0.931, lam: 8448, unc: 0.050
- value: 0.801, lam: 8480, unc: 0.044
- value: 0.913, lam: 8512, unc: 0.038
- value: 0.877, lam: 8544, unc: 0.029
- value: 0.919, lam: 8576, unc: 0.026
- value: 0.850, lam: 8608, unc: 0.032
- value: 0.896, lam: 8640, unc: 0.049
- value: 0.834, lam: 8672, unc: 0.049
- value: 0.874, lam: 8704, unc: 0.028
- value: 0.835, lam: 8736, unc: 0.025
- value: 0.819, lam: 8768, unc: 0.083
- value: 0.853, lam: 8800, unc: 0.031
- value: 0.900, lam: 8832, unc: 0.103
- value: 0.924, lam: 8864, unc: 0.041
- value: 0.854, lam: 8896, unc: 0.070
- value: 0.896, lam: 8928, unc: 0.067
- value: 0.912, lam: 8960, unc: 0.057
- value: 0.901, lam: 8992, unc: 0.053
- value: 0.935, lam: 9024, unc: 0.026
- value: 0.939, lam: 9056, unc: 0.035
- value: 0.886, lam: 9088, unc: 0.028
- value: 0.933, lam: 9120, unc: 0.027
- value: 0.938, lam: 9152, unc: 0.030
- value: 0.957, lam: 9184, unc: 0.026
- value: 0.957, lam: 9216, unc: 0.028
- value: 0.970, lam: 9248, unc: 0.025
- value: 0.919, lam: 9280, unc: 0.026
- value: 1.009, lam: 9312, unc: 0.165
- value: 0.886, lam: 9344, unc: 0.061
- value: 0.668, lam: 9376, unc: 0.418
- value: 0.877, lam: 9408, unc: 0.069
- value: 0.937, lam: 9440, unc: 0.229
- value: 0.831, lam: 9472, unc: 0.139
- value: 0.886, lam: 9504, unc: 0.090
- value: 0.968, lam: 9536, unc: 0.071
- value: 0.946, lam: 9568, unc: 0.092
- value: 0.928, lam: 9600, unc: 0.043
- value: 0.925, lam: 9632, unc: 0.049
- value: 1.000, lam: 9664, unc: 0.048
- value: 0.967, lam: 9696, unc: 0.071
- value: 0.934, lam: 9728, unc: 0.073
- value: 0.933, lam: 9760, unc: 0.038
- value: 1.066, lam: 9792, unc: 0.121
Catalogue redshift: 0.59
